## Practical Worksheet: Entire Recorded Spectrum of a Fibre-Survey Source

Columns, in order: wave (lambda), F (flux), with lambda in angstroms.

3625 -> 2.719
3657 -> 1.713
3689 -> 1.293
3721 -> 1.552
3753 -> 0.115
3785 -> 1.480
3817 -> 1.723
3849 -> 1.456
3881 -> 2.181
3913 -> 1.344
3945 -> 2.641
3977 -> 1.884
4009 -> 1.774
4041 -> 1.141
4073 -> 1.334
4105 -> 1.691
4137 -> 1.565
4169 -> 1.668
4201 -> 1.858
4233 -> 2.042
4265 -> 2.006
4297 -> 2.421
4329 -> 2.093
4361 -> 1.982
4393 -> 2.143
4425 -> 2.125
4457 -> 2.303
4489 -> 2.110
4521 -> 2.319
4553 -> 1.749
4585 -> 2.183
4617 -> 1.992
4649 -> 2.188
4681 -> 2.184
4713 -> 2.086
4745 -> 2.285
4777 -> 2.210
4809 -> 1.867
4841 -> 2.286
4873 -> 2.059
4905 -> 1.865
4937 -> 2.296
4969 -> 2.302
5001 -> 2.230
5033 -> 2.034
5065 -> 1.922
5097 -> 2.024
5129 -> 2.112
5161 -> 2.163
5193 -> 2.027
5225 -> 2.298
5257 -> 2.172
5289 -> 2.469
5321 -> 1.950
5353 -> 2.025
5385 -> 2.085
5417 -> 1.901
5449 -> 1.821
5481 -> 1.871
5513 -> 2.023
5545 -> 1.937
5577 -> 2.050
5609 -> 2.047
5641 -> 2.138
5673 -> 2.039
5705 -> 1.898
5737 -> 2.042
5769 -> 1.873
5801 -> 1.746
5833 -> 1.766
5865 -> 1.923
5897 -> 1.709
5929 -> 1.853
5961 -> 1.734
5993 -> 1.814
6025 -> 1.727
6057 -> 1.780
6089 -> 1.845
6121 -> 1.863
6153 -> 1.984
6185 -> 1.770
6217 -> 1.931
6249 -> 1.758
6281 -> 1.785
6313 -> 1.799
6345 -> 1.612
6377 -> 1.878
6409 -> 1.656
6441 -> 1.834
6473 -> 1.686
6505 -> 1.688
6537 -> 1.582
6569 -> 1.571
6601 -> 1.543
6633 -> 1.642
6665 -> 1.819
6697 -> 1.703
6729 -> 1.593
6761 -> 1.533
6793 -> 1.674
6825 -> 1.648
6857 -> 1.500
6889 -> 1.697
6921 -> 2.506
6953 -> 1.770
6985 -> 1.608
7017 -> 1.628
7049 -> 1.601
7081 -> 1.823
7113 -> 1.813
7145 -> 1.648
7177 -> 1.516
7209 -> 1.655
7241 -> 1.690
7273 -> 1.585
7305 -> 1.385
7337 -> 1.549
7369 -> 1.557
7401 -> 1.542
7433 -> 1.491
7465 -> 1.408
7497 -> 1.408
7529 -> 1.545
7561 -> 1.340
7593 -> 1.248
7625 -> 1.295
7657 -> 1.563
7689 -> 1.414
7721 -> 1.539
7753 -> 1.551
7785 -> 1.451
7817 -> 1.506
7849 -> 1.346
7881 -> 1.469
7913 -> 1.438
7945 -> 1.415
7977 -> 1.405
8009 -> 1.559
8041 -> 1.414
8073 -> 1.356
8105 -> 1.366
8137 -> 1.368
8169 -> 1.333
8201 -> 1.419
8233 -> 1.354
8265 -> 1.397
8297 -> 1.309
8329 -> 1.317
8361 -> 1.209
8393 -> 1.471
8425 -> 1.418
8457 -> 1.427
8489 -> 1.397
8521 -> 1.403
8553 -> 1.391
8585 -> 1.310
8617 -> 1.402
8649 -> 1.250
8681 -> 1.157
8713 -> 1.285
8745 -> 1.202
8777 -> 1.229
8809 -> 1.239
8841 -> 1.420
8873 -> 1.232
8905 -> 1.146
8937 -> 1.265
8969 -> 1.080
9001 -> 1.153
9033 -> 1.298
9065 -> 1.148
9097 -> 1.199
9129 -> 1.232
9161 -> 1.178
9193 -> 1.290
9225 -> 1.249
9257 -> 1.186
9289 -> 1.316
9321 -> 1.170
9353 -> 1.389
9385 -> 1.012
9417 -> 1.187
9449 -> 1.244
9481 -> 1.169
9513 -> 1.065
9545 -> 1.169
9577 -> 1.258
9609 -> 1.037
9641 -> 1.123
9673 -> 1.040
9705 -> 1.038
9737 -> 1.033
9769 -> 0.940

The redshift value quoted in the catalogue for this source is 0.055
